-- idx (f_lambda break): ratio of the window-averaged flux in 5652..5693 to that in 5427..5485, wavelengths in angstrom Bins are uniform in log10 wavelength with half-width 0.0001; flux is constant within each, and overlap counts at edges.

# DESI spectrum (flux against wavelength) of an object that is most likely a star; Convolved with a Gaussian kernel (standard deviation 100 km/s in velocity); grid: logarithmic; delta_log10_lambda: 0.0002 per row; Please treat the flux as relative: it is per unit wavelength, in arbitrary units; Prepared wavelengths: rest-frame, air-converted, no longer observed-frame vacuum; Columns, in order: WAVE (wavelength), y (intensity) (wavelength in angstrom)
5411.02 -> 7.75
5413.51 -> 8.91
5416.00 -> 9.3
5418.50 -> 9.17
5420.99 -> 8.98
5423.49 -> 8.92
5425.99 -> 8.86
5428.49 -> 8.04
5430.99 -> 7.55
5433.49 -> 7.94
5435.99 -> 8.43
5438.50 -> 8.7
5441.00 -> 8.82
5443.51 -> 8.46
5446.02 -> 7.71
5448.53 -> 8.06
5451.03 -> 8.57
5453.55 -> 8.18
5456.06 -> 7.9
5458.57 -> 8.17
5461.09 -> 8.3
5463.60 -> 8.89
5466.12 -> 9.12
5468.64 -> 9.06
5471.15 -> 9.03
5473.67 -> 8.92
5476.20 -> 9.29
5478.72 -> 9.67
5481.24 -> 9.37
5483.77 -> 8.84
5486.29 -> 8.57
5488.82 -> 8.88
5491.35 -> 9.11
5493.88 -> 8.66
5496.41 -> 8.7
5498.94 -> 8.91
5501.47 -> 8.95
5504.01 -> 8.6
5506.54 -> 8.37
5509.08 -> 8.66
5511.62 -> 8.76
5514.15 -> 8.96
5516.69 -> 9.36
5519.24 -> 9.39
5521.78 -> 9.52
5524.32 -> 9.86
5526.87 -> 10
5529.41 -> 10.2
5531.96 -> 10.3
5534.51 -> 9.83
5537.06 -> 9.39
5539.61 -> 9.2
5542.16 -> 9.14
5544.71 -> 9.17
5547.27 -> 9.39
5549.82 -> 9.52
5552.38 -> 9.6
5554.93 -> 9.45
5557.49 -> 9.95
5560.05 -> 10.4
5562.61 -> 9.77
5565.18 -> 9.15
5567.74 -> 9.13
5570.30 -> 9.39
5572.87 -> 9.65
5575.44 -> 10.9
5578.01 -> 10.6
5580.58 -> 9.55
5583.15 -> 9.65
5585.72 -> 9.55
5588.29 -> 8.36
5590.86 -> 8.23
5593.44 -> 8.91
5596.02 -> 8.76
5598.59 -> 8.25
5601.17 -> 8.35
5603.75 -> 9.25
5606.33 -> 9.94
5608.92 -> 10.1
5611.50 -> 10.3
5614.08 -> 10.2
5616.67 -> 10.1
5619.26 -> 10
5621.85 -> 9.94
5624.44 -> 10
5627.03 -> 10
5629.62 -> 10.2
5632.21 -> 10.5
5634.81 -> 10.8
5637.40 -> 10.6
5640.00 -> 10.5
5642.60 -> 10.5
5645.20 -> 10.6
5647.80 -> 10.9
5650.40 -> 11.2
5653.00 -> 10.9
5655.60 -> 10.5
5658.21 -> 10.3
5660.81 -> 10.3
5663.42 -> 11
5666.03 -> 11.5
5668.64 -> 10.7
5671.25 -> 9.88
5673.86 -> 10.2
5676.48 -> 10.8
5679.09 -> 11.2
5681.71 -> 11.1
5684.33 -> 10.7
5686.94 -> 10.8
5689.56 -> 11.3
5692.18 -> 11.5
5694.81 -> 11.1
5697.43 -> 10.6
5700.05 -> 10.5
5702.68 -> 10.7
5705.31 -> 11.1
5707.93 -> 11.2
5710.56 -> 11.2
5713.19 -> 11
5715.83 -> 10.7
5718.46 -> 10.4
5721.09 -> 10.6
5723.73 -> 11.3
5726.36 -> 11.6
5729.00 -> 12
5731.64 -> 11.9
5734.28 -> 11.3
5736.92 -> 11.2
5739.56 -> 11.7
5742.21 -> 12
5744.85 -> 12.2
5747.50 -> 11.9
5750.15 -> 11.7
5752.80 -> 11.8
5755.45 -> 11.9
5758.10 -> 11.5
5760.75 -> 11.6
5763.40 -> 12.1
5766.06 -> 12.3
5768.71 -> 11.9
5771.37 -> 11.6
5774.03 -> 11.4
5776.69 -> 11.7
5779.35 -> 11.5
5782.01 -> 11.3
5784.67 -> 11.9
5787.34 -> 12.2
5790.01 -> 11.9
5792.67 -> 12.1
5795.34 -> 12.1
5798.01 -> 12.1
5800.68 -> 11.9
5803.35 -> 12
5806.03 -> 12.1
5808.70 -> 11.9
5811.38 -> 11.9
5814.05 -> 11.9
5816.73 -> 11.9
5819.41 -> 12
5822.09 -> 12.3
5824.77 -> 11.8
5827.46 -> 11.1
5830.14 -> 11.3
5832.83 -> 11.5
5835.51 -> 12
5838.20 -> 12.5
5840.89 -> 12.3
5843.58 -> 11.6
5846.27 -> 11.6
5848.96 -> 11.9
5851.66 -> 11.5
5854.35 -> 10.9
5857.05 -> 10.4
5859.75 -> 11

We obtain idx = 1.26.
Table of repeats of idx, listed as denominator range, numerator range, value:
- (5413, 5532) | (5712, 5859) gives 1.32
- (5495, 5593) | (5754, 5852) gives 1.26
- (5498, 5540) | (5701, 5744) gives 1.21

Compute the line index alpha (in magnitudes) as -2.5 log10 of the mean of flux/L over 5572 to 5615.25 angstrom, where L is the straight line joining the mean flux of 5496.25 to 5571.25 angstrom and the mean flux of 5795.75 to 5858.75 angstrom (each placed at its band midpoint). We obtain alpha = 0.05 mag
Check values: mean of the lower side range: 9.38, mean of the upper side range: 11.8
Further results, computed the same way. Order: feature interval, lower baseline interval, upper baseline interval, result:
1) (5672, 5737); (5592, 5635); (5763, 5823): -0.02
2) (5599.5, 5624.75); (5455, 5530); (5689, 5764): 0.05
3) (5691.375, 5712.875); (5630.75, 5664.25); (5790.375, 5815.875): 0.01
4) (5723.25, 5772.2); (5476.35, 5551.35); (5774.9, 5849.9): -0.05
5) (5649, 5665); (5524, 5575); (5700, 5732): -0.01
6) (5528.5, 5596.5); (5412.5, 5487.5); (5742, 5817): 0.02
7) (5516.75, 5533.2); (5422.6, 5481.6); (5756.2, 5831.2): -0.06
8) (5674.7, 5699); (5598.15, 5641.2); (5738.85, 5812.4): -0.02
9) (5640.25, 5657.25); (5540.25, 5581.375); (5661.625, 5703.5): -0.02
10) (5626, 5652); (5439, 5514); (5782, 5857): -0.04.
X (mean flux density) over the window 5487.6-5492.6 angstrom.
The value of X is 8.99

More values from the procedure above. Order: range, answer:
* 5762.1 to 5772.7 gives 12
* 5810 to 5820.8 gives 11.9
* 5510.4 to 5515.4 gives 8.88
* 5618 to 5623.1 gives 9.97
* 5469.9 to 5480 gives 9.23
